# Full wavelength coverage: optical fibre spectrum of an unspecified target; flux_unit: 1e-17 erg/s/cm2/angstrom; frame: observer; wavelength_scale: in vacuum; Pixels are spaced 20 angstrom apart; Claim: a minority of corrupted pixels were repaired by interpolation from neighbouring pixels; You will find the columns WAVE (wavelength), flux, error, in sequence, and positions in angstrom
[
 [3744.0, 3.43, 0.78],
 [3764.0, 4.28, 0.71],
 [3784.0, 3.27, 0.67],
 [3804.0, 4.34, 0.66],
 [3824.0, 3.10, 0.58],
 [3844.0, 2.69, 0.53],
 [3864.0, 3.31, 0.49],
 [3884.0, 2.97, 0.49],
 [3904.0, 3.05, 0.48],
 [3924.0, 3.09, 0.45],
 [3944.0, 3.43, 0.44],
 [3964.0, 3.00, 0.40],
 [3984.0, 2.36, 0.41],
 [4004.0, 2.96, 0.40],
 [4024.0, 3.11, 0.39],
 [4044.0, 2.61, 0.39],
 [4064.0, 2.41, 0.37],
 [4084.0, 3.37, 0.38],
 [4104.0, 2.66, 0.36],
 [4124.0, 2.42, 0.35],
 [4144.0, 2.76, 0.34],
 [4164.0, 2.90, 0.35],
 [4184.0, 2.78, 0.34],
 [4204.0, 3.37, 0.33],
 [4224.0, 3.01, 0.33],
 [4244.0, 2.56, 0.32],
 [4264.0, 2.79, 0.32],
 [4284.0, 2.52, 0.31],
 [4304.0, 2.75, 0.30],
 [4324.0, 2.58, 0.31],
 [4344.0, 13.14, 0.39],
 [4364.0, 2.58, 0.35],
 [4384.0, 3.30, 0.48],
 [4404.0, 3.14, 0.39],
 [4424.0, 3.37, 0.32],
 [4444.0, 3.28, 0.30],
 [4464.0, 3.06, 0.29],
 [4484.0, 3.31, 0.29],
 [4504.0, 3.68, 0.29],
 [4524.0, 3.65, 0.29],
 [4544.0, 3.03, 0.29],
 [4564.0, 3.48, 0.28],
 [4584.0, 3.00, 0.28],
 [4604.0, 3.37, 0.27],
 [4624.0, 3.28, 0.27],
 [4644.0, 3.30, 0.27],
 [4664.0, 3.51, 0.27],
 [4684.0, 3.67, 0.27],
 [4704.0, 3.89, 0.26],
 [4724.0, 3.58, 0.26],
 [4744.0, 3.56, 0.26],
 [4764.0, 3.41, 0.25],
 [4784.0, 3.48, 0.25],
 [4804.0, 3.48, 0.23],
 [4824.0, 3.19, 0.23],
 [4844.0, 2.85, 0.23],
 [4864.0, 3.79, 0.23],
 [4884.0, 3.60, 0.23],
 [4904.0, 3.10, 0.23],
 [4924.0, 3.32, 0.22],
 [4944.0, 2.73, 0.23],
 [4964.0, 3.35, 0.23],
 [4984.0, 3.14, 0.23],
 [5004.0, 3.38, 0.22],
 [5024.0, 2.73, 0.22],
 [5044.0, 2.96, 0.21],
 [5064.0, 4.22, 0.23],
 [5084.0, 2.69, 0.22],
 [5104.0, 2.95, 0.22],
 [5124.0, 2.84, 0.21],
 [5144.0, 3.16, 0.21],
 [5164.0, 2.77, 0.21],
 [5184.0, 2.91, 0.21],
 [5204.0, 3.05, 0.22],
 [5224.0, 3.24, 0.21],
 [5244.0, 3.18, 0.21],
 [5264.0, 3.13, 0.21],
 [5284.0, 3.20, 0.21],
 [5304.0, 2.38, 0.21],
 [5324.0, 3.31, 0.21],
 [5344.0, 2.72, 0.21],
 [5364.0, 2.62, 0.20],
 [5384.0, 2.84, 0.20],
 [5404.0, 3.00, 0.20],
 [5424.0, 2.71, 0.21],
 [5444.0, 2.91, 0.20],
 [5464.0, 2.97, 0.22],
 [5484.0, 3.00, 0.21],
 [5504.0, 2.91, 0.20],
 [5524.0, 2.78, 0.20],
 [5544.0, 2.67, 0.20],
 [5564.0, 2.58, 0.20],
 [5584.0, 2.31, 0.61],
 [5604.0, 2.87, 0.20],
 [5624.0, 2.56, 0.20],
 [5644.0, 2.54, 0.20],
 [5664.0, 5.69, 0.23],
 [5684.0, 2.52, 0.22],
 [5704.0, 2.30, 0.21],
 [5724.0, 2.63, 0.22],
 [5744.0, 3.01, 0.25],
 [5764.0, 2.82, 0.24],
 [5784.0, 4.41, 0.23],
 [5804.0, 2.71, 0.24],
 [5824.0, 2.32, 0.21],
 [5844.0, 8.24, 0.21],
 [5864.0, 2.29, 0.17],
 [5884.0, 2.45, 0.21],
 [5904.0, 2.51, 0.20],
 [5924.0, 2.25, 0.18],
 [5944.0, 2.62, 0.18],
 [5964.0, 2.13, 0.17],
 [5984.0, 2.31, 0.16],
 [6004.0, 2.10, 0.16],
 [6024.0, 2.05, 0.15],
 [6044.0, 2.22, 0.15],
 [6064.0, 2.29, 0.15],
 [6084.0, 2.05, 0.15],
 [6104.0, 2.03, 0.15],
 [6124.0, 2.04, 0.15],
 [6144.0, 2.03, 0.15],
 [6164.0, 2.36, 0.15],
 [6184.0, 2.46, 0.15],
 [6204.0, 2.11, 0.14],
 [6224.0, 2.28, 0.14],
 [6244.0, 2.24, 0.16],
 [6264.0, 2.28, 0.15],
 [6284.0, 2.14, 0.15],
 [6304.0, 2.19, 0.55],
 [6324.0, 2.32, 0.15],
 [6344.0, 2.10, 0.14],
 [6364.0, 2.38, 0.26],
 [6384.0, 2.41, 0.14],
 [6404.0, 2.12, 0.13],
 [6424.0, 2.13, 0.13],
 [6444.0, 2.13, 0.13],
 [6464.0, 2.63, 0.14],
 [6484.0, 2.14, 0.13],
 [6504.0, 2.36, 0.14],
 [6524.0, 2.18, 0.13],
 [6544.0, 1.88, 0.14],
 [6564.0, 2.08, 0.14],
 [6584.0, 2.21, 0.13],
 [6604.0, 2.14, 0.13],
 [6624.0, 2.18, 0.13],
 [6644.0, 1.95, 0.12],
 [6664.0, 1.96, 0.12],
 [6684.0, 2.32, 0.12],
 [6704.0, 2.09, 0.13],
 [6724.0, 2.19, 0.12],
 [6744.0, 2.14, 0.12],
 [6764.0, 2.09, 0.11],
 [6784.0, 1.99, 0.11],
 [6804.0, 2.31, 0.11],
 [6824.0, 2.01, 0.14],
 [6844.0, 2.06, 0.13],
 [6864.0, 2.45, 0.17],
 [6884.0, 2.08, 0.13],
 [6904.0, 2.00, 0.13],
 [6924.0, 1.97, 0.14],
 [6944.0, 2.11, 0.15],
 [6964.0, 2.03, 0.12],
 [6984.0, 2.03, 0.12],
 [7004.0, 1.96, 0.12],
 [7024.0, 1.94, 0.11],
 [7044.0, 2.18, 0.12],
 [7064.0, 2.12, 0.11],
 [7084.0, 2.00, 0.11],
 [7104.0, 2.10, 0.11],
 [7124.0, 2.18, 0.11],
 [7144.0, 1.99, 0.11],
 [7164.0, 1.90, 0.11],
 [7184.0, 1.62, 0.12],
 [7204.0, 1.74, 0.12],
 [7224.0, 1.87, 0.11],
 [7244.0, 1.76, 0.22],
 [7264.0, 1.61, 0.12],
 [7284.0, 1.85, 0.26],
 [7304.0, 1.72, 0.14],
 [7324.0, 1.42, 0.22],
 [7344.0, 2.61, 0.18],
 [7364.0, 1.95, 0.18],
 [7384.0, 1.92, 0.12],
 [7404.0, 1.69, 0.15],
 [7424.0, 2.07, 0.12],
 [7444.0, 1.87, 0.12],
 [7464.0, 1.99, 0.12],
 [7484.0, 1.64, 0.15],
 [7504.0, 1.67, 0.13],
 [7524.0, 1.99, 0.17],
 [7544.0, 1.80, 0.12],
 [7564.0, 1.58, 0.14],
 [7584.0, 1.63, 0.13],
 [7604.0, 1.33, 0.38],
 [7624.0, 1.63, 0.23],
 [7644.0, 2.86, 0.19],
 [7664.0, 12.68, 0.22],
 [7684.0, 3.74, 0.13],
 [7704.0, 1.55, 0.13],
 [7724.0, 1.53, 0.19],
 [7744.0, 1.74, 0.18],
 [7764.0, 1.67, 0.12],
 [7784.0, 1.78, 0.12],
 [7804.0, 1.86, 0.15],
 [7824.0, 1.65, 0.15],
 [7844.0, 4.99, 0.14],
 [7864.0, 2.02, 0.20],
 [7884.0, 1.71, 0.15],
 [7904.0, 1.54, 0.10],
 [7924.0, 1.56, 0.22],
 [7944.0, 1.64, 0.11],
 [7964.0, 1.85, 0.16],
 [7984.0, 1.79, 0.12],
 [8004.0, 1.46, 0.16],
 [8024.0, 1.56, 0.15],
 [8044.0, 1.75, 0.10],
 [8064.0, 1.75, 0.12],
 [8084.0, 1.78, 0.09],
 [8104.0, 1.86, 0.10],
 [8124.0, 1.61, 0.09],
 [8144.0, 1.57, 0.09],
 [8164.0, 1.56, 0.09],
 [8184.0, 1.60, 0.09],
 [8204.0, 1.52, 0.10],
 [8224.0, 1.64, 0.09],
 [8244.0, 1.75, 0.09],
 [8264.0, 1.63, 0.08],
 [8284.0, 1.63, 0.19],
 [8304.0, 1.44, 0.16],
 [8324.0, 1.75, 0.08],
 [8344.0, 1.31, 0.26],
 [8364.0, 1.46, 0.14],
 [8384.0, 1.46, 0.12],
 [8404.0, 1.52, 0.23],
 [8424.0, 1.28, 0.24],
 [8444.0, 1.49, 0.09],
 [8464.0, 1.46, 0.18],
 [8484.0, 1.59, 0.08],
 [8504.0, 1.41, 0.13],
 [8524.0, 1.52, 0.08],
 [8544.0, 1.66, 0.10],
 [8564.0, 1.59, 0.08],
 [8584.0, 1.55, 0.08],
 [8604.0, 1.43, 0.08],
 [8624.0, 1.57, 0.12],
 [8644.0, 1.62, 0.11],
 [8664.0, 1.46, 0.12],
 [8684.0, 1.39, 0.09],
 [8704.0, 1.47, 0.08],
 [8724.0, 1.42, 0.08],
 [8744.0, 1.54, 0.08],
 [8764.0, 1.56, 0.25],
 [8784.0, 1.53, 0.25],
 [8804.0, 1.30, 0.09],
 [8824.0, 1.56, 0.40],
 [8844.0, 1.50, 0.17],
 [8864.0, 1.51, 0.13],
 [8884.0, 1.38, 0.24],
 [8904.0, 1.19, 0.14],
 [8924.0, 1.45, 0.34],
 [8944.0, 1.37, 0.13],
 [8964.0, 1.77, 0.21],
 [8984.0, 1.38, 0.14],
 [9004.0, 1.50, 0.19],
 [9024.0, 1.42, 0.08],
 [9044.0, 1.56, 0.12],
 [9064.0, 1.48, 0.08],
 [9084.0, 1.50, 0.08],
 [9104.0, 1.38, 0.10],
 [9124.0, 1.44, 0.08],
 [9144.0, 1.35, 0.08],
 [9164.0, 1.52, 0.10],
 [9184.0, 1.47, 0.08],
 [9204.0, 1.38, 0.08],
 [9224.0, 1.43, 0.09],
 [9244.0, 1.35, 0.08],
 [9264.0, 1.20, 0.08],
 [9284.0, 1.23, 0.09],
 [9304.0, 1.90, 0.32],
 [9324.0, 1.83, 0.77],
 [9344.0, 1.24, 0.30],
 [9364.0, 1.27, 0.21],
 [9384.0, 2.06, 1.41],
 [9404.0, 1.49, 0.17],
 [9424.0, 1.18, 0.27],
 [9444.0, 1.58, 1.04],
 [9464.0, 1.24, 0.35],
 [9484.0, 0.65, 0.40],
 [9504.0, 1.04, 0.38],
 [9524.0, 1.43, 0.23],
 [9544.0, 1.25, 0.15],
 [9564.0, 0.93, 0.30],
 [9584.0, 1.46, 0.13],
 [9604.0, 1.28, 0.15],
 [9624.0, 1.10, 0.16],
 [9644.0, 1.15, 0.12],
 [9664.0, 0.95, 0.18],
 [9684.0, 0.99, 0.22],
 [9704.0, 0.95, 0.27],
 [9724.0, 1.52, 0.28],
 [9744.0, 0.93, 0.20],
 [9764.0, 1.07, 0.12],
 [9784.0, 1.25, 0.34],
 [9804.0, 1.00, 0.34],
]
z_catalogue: 0.17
